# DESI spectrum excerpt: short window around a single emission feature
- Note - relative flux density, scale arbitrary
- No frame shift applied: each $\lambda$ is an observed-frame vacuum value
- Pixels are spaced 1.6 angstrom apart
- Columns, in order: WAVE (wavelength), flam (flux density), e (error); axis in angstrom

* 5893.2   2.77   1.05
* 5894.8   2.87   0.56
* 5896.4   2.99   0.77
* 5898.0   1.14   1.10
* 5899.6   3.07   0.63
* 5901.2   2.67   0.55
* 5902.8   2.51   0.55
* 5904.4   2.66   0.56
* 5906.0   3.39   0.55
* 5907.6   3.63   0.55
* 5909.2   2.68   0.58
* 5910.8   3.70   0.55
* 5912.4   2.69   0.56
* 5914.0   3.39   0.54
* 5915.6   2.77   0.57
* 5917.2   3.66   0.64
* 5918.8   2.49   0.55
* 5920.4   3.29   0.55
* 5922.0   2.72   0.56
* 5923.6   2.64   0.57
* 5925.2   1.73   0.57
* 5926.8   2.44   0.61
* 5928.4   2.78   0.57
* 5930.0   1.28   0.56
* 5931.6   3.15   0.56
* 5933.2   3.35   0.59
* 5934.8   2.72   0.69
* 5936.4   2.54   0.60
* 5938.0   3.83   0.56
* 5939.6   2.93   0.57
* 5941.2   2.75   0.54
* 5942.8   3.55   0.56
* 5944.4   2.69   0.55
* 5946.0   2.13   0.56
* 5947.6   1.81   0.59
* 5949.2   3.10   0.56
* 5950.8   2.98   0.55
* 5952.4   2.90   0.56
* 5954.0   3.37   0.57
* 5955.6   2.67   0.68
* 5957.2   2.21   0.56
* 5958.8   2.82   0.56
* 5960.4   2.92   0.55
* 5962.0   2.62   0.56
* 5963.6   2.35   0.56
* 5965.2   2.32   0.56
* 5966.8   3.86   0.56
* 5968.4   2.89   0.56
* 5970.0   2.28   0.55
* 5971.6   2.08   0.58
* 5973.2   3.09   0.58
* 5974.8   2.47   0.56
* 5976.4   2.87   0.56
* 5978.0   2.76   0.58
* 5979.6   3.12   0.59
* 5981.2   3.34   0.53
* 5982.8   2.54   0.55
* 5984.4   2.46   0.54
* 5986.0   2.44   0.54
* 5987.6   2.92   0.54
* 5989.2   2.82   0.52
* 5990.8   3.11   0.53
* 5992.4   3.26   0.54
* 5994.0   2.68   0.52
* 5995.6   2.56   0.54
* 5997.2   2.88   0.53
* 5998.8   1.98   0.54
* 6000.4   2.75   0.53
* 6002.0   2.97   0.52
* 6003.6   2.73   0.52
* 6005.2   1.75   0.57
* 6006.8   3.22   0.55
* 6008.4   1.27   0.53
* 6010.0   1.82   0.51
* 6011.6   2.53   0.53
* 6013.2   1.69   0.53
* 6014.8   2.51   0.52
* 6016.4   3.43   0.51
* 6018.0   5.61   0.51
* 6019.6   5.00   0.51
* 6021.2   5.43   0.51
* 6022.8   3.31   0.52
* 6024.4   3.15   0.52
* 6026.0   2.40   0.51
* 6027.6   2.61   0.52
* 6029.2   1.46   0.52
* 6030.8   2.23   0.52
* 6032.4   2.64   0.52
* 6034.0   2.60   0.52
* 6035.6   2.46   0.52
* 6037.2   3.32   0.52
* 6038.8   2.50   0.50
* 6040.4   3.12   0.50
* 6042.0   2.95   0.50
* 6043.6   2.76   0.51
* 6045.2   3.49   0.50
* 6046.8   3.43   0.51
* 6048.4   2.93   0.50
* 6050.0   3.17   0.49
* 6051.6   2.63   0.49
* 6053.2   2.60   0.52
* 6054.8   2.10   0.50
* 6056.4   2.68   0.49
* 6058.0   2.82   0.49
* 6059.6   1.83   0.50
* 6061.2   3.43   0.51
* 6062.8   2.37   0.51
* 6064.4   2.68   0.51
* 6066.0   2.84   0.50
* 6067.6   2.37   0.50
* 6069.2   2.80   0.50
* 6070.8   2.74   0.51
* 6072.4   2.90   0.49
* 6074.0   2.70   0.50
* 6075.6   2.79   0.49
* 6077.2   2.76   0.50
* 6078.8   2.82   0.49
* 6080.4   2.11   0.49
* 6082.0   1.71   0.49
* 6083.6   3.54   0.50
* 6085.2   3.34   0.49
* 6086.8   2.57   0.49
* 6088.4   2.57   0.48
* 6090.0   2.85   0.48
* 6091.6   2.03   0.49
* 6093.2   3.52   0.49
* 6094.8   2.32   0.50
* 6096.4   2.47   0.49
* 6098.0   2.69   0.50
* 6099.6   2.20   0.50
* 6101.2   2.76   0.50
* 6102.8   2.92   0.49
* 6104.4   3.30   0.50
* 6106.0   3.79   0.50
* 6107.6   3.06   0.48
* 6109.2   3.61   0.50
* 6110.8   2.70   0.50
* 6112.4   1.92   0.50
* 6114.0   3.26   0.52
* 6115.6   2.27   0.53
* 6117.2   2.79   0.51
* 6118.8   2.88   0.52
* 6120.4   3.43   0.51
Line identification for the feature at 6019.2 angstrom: H-beta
